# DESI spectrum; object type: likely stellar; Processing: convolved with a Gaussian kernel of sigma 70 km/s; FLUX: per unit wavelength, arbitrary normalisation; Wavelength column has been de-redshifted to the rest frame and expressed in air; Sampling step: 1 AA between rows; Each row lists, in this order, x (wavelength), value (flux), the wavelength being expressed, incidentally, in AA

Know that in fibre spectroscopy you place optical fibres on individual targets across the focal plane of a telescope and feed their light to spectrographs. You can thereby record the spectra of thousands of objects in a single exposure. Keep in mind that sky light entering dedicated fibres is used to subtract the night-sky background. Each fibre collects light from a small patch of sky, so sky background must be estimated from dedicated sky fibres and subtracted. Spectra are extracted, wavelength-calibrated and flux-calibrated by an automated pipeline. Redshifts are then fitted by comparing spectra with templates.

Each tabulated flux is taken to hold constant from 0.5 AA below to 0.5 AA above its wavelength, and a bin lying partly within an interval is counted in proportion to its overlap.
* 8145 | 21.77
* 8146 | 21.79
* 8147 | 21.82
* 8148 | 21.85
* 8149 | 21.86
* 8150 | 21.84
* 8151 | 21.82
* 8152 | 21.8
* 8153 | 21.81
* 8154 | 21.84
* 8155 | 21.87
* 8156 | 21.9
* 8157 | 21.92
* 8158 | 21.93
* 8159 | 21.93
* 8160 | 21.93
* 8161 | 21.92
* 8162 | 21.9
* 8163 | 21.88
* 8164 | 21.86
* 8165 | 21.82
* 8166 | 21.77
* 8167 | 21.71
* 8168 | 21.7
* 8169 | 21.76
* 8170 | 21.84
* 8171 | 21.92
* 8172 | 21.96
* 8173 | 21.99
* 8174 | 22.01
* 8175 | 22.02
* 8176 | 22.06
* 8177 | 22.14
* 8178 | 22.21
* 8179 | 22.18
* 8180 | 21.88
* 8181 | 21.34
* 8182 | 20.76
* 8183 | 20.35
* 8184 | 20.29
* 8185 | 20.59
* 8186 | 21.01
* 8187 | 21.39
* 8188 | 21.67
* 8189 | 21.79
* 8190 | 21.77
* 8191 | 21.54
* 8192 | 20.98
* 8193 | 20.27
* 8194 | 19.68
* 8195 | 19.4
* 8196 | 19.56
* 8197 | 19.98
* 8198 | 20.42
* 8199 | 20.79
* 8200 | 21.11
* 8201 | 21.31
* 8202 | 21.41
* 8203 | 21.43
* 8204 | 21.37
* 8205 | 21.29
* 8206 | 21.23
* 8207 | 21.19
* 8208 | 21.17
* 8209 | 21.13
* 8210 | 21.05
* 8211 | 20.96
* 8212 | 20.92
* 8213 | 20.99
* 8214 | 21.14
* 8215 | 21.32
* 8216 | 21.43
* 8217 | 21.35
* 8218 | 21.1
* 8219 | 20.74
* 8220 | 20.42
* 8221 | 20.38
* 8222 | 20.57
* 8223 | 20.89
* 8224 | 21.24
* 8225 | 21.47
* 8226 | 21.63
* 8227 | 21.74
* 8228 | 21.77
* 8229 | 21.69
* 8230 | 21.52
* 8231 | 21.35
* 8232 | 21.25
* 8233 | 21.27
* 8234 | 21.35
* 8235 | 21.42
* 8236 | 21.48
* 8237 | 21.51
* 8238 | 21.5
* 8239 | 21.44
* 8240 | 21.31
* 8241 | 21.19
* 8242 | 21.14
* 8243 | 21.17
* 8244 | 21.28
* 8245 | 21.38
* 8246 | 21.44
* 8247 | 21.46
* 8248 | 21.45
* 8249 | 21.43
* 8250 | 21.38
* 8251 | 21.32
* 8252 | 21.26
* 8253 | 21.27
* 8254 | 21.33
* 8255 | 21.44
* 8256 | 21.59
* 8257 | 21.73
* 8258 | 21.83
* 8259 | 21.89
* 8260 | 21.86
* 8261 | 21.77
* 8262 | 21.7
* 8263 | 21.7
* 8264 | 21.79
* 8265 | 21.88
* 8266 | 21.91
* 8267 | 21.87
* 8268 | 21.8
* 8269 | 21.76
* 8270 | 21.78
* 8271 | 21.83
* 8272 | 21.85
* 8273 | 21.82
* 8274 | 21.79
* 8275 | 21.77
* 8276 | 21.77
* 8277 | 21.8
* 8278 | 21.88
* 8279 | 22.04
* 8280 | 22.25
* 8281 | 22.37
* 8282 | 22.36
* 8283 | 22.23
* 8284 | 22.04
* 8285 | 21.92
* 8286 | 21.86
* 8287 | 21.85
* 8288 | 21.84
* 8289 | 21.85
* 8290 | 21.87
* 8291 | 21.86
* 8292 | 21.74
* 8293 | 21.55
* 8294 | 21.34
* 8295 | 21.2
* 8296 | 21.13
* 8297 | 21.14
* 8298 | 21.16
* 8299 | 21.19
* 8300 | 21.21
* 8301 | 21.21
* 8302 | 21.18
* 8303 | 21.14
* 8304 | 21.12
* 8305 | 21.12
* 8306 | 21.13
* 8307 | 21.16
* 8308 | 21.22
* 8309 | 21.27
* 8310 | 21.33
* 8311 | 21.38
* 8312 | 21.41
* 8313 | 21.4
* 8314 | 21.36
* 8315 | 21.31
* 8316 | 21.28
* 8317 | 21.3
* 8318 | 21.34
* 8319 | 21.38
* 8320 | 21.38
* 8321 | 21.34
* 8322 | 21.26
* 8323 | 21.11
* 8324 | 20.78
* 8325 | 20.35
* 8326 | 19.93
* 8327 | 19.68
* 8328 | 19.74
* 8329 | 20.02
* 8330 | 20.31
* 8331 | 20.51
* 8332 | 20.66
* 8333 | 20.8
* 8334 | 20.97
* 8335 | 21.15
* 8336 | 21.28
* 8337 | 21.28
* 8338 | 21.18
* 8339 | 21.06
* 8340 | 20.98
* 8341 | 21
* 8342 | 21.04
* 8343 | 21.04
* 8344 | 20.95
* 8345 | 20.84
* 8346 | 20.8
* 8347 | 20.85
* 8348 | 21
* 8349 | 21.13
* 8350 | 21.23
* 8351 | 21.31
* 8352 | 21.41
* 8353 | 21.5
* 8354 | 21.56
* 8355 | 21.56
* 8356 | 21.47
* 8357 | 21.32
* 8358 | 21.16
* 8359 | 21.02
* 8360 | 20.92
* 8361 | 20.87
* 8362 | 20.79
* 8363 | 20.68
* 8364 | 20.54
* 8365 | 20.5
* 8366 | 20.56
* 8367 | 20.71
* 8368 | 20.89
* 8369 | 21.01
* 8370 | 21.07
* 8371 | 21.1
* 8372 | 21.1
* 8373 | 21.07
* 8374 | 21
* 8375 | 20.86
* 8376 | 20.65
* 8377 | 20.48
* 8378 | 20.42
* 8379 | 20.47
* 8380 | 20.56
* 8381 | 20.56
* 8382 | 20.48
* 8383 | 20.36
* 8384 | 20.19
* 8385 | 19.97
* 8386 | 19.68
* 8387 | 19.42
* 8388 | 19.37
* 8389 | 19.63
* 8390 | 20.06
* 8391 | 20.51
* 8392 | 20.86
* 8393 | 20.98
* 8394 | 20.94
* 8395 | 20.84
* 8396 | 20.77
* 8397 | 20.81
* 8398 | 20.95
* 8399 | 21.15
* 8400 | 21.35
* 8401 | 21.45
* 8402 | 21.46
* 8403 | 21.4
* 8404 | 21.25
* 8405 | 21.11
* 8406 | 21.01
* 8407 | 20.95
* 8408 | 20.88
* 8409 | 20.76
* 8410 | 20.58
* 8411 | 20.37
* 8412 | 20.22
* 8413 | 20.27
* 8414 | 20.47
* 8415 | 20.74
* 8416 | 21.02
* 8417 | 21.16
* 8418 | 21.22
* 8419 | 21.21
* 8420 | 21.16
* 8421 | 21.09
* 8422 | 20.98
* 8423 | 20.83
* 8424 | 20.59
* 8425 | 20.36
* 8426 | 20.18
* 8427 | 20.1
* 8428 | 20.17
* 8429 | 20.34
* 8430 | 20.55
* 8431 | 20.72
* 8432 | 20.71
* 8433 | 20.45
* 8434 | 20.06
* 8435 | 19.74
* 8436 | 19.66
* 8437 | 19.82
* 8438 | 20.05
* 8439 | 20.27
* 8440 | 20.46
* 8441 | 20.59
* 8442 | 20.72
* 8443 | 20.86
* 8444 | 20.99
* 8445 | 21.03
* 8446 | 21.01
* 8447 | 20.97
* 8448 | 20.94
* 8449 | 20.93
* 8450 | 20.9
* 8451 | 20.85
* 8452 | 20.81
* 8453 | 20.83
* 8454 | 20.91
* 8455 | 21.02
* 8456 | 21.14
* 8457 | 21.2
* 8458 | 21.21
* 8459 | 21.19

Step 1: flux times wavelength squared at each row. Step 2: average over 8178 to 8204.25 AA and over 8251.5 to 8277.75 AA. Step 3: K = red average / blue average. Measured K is 1.06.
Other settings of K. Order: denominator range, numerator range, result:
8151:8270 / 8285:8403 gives 1.01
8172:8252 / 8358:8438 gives 1.02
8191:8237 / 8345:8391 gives 1.02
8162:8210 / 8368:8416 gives 1.02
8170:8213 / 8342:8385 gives 1.03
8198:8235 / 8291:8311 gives 1.02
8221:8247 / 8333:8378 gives 1.01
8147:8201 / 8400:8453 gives 1.03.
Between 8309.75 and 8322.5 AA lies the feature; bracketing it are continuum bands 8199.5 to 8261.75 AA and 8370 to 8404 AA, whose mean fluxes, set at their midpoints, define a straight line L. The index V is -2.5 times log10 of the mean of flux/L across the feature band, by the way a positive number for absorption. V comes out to -0.02 mag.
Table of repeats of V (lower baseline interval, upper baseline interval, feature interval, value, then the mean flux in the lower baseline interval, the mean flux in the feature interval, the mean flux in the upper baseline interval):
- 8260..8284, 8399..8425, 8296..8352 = 0.027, 21.9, 21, 20.9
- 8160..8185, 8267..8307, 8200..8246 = 0.022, 21.7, 21.2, 21.7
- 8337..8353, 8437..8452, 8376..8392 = 0.040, 21.1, 20.2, 20.7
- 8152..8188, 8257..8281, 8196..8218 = 0.035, 21.7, 21.1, 21.8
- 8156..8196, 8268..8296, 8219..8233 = 0.023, 21.5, 21.2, 21.8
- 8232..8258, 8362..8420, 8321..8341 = 0.014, 21.4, 20.7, 20.7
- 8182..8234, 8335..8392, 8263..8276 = -0.045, 21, 21.8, 20.8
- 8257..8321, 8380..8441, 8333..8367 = 0.002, 21.6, 21.1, 20.6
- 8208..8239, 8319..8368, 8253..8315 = -0.029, 21.2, 21.6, 20.9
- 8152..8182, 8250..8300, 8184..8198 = 0.058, 21.9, 20.7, 21.7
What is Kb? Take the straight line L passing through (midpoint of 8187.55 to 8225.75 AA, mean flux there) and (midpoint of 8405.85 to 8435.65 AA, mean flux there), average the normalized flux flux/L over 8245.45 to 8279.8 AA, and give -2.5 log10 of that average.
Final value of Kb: -0.04 mag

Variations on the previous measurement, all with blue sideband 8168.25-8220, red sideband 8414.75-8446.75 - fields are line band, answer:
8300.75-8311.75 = -0.016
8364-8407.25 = 0.001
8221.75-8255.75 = -0.015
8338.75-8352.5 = -0.012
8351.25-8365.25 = -0.017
